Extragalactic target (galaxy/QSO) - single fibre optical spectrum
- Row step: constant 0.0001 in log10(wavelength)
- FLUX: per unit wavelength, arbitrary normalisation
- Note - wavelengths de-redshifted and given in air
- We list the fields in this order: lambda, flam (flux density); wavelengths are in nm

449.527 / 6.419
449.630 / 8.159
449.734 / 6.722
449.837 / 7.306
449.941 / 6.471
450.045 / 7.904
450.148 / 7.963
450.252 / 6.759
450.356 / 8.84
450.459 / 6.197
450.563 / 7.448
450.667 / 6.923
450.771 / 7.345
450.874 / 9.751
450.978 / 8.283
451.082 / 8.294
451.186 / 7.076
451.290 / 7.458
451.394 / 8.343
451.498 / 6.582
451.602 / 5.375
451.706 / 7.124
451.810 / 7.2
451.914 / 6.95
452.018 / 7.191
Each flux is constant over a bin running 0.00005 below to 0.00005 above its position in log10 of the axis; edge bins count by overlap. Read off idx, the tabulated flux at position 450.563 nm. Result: 7.448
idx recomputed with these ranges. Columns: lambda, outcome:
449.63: 8.159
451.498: 6.582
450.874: 9.751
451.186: 7.076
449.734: 6.722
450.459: 6.197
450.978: 8.283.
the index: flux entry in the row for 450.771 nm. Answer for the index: 7.345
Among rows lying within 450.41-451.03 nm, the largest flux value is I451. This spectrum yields 9.751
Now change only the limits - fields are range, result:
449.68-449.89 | 7.306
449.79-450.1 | 7.904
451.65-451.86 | 7.2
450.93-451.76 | 8.343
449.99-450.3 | 7.963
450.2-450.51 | 8.84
